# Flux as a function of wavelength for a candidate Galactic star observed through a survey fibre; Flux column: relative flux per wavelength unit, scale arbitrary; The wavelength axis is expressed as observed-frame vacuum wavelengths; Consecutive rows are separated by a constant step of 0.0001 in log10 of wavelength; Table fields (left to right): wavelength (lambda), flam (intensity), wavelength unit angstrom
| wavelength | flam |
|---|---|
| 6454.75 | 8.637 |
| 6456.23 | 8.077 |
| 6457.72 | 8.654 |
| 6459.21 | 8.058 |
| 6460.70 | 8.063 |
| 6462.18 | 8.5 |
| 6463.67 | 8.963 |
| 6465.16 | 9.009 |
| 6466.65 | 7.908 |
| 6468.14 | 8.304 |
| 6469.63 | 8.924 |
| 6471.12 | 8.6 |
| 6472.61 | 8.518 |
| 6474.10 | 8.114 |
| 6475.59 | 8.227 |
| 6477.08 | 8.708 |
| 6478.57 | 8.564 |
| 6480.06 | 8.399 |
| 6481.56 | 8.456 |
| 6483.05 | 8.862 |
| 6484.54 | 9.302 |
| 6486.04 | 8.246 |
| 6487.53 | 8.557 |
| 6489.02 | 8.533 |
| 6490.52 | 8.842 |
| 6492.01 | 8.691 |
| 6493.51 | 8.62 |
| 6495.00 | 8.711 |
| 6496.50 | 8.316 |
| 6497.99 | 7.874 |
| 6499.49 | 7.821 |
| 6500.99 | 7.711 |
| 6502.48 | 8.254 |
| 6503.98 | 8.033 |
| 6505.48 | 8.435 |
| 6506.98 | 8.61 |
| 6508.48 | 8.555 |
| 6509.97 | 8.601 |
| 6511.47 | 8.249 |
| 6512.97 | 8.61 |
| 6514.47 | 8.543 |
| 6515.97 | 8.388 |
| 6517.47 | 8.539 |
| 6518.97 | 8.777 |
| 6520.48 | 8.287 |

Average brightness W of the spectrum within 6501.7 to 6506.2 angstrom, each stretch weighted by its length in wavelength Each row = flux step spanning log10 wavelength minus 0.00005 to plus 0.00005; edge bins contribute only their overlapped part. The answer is 8.24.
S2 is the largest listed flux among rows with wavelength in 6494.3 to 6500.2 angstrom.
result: 8.711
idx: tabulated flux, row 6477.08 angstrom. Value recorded 8.708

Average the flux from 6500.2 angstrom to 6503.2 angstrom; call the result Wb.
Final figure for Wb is 7.99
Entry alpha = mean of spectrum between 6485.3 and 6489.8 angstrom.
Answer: 8.45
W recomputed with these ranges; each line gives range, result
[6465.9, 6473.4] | 8.45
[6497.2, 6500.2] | 7.86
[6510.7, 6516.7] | 8.45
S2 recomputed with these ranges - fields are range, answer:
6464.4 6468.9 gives 9.009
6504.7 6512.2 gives 8.61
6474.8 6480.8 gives 8.708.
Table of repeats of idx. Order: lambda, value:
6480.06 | 8.399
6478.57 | 8.564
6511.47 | 8.249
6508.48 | 8.555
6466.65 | 7.908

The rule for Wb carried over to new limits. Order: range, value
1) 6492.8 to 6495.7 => 8.68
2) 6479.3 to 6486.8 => 8.65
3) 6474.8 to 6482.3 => 8.47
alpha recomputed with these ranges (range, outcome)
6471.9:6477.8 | 8.39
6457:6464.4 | 8.45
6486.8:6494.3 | 8.65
